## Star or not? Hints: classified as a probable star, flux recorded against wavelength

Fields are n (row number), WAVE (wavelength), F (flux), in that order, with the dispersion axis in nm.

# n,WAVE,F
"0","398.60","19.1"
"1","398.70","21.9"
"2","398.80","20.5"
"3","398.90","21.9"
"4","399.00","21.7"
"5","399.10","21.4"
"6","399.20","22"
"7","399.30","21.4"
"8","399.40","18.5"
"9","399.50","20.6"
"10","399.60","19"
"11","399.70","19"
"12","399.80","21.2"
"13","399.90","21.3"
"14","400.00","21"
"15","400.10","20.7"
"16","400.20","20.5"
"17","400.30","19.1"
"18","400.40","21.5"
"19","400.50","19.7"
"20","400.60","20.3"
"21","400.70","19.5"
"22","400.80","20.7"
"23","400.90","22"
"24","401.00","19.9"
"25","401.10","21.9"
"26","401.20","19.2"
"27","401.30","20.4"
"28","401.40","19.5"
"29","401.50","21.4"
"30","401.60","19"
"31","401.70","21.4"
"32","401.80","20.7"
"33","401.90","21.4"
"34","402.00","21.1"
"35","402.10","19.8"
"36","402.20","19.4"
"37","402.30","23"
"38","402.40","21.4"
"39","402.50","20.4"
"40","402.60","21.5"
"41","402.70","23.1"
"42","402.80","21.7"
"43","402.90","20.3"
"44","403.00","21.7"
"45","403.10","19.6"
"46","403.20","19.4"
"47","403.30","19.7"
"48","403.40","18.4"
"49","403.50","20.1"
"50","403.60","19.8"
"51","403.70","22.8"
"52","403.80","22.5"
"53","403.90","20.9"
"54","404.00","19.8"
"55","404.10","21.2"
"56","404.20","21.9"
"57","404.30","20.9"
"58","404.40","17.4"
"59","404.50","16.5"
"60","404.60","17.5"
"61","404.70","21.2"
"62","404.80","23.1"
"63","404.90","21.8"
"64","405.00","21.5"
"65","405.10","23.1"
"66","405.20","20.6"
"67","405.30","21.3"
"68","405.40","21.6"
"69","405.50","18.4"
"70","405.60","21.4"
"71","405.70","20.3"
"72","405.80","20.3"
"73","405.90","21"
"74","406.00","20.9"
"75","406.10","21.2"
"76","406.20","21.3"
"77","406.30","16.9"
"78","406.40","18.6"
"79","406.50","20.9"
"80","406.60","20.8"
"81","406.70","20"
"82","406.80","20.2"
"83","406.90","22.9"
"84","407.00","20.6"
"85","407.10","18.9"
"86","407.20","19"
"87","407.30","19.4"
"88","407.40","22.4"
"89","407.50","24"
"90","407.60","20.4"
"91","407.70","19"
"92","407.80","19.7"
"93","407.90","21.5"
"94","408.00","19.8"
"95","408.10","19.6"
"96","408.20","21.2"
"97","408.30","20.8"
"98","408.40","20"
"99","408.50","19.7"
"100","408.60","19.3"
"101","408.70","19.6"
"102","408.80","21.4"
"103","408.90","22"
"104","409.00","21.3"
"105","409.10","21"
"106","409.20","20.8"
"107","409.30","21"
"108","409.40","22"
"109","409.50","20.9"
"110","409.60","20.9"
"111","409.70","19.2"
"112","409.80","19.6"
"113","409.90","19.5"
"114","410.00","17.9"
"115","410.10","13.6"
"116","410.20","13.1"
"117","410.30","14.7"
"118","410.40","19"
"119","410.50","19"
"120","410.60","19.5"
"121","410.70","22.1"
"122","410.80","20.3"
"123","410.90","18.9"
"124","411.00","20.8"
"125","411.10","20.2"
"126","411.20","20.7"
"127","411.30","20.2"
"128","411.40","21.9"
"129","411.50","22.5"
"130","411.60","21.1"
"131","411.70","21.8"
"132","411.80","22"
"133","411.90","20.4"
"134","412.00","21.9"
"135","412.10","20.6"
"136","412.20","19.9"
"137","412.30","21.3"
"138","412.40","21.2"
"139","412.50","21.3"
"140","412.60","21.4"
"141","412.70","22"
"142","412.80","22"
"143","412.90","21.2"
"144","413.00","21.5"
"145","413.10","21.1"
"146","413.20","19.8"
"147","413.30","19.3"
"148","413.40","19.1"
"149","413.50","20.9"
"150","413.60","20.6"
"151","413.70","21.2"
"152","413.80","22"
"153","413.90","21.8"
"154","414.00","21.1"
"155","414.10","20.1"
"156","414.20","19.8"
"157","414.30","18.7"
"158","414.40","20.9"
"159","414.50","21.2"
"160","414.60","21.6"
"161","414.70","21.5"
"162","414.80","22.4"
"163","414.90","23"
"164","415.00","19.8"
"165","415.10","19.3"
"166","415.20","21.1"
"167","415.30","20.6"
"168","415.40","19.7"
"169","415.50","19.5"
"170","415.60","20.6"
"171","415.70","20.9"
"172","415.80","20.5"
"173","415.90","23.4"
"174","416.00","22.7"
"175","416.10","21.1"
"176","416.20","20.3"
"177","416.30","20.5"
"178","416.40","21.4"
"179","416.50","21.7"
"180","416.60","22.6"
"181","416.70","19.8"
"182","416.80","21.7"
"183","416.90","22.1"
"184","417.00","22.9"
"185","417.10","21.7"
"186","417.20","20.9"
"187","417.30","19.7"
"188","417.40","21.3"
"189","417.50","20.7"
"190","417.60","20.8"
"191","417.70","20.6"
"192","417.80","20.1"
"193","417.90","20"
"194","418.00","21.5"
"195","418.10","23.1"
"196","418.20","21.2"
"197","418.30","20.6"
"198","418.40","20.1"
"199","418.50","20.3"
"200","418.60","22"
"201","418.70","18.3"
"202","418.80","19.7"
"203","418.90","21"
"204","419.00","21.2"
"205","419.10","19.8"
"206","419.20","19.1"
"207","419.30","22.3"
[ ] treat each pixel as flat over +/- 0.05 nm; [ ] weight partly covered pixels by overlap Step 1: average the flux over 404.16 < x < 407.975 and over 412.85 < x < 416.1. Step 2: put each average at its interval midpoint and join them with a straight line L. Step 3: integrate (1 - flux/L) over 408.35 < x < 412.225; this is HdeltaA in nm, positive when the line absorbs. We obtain 0.12 nm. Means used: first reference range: 20.5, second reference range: 20.8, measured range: 20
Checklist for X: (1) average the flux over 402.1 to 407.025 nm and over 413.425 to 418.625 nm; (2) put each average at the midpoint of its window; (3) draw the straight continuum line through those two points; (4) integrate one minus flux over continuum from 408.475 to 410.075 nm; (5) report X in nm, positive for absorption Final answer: 0.04 nm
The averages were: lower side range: 20.6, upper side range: 21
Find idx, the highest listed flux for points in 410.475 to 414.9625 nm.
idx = 23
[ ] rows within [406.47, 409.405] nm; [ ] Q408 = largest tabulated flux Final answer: 24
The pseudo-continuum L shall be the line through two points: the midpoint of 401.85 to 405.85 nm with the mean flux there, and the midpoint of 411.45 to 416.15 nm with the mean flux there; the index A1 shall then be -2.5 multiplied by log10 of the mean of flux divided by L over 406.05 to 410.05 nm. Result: 0.02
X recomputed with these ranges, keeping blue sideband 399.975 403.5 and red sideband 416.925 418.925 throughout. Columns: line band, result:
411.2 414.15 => -0.05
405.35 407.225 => 0.03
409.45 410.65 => 0.15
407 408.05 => 0.01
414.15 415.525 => 0.01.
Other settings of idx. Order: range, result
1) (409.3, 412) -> 22.5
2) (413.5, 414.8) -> 22.4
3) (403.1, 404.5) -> 22.8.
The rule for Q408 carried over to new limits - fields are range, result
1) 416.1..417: 22.9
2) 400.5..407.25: 23.1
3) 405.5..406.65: 21.4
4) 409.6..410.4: 20.9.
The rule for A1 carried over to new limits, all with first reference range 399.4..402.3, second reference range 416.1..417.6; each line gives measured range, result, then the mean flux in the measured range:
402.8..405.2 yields 0.00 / 20.5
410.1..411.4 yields 0.11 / 18.9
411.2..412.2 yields -0.02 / 21.3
